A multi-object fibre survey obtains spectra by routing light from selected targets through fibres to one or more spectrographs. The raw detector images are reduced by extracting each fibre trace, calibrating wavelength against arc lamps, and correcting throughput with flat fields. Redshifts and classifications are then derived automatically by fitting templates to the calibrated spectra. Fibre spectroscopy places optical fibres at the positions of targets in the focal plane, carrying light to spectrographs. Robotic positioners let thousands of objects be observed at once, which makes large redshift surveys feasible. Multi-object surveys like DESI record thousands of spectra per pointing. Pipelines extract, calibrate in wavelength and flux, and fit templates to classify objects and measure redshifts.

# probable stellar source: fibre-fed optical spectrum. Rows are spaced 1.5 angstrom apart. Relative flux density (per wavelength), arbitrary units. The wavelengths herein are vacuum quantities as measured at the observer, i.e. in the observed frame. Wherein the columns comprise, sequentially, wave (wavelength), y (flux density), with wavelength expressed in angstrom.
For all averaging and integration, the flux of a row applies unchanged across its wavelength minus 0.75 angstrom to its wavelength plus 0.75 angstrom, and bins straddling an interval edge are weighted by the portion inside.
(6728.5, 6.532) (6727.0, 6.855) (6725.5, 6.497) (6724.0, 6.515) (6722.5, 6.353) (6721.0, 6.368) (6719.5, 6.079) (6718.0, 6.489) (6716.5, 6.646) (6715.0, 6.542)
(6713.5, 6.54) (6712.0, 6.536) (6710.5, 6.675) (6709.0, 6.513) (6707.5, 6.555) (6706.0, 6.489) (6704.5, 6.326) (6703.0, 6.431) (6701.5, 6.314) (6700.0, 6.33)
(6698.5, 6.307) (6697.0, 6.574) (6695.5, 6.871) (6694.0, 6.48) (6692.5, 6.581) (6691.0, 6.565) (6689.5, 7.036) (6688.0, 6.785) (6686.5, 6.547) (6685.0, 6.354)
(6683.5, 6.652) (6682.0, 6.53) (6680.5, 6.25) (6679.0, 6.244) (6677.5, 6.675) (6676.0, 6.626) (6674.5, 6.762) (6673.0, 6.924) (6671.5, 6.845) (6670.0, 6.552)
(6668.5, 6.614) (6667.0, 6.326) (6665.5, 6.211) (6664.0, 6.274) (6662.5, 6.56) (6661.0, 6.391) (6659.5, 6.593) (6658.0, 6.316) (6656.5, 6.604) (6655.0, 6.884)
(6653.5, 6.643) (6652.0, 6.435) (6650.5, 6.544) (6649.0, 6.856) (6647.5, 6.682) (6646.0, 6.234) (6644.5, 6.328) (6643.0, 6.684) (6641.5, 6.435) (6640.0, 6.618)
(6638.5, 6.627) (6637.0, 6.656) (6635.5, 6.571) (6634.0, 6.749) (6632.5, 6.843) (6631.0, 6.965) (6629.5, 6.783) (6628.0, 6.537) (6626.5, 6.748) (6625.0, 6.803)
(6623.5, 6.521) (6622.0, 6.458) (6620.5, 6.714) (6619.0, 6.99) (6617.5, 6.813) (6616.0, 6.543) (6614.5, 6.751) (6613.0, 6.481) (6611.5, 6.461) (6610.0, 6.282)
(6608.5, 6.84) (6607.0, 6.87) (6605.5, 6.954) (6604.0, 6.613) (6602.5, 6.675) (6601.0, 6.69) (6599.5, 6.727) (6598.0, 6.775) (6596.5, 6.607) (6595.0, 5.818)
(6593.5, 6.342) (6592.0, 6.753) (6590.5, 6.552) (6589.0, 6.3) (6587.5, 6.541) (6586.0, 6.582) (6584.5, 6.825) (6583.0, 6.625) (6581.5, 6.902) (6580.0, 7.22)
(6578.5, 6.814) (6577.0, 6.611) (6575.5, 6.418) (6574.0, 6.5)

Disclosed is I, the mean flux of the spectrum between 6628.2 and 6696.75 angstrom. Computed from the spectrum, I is 6.59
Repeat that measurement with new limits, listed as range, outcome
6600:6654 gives 6.65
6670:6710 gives 6.56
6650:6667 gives 6.49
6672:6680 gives 6.64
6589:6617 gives 6.59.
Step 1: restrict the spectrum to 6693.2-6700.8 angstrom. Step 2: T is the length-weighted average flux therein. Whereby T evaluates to 6.51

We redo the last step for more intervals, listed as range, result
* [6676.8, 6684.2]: 6.47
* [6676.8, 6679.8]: 6.45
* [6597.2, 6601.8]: 6.73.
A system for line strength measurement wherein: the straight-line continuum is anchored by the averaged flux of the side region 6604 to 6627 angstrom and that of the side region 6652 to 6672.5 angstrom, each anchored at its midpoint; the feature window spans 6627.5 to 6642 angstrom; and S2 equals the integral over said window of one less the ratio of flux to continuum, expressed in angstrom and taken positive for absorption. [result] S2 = -0.2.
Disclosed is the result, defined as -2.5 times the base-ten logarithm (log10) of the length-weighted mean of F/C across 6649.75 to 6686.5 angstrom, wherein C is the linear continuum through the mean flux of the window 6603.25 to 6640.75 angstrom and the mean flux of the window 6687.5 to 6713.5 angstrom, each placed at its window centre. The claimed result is 0.012 mag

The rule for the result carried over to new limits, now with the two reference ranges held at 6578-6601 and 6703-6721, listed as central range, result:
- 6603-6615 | -0.01 mag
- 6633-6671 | 0.00 mag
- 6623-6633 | -0.03 mag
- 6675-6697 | -0.01 mag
